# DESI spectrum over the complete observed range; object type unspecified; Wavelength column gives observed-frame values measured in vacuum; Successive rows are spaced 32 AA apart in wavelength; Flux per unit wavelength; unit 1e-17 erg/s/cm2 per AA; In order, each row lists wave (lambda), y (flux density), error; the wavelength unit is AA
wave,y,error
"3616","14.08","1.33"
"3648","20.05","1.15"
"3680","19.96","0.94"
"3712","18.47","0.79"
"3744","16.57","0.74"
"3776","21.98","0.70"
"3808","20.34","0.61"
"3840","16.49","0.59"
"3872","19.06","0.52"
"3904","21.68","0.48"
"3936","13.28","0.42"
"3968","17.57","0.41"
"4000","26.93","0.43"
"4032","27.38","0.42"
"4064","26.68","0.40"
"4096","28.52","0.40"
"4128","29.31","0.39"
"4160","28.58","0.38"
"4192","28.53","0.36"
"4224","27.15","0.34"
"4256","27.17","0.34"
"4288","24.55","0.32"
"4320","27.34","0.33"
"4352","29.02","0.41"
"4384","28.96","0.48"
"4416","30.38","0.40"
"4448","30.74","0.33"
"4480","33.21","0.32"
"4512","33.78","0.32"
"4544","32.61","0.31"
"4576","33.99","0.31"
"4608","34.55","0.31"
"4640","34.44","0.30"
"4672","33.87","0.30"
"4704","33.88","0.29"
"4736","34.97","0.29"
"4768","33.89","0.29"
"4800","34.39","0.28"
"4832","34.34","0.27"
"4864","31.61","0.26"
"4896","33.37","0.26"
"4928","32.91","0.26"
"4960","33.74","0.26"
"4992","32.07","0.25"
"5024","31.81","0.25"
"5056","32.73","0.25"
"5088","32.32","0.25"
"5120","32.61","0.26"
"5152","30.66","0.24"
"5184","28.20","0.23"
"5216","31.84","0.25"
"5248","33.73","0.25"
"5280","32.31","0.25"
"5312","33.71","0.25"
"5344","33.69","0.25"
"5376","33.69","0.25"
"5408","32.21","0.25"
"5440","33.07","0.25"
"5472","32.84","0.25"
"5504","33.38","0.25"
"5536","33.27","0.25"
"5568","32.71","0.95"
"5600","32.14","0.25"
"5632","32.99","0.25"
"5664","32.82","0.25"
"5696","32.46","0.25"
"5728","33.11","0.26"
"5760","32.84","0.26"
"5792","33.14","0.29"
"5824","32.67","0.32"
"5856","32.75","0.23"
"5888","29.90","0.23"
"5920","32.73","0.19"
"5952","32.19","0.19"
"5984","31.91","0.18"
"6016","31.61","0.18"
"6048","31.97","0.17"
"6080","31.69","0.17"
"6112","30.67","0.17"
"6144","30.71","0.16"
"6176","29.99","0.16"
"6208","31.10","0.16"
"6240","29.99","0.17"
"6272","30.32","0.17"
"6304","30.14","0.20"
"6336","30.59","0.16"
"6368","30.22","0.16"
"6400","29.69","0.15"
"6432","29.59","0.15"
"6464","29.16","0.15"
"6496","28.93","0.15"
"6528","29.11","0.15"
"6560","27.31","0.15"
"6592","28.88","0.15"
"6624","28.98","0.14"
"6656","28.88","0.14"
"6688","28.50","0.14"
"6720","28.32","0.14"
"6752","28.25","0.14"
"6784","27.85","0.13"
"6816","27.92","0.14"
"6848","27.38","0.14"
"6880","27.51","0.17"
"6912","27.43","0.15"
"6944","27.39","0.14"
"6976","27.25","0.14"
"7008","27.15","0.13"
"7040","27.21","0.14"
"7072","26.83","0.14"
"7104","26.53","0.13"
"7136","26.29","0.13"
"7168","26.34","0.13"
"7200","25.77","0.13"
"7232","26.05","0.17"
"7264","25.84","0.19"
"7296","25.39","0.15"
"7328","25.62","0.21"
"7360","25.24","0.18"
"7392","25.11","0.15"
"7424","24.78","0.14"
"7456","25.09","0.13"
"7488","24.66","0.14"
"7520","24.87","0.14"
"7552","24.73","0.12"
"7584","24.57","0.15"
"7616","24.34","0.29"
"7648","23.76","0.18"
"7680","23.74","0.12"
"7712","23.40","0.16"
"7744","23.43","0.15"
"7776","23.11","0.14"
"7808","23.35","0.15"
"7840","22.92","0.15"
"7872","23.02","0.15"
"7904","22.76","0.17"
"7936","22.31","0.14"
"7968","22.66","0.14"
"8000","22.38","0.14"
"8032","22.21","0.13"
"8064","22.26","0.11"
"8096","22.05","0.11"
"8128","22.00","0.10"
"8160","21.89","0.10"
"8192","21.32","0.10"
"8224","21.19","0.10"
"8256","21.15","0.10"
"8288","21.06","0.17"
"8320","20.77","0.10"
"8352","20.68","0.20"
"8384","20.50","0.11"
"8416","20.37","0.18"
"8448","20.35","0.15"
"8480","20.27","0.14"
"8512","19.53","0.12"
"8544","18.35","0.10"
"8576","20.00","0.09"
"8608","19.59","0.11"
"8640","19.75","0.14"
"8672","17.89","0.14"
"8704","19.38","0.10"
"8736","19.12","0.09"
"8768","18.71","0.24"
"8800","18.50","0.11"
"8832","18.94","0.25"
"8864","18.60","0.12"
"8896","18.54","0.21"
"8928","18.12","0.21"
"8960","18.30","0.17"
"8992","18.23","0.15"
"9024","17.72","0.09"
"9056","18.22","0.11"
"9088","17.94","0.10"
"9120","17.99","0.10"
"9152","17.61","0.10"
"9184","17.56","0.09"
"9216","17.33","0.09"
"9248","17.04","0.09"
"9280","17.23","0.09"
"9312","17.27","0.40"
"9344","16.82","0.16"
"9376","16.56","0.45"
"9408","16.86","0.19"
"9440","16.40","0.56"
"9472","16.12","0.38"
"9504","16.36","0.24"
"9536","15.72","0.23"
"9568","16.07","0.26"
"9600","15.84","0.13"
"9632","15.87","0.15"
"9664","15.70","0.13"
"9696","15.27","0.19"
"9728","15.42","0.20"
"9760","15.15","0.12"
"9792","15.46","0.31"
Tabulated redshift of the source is 0.000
